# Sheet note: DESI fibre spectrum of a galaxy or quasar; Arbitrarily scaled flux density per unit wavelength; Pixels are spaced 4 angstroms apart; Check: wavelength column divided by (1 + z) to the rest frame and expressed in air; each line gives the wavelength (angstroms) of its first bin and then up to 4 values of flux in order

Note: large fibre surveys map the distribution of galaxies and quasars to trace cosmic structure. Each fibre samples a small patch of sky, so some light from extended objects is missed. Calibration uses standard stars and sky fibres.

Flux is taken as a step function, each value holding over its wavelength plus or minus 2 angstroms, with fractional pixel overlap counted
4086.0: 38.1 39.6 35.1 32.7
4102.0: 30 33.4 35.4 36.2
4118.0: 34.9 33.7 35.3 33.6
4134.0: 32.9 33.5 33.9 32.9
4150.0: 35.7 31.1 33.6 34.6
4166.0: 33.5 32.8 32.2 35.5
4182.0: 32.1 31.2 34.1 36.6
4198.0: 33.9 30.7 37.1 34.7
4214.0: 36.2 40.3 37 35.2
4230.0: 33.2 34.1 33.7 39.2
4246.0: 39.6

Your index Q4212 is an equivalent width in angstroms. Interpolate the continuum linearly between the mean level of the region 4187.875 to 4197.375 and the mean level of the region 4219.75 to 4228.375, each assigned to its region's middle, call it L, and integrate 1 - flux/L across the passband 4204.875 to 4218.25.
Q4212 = -0.4 angstroms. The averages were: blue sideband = 35.1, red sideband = 36.1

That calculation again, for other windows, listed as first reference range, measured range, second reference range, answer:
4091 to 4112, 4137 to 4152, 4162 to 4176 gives -0.3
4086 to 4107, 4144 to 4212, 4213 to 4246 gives 3.8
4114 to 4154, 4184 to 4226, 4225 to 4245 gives -0.3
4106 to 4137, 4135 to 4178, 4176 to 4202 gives 0.7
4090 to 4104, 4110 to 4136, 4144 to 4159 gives -0.8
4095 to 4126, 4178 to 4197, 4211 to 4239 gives 0.7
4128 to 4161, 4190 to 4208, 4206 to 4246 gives 0.4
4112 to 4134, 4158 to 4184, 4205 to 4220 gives 1.8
